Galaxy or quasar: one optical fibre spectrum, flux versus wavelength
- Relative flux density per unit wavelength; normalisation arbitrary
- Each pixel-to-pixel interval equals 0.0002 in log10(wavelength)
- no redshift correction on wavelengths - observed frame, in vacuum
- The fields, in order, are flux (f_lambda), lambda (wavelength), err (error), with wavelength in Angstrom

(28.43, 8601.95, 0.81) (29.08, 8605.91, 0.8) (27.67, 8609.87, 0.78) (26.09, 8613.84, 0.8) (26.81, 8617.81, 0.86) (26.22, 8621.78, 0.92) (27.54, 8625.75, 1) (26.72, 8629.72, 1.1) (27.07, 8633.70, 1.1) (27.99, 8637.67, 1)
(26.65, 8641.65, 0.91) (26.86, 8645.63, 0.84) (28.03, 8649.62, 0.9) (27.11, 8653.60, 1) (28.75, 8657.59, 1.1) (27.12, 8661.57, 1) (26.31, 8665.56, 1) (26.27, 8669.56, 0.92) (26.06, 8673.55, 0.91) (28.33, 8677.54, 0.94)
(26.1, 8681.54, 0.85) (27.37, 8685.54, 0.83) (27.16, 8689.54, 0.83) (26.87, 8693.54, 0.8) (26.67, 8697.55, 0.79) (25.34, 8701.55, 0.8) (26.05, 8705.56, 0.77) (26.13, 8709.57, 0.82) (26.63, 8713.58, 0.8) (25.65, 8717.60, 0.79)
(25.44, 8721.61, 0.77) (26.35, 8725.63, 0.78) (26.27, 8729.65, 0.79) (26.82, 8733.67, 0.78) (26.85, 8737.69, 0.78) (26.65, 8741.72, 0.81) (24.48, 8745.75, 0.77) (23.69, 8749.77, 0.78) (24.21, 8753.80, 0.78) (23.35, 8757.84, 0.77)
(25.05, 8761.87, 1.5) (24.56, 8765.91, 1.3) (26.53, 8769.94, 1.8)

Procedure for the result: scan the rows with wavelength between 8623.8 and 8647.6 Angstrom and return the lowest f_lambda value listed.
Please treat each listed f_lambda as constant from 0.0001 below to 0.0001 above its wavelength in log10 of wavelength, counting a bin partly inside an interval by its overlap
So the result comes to 26.65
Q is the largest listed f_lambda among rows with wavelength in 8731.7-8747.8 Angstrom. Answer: 26.85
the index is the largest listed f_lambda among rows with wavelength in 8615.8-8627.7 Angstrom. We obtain 27.54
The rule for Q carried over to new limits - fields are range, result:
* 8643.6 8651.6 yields 28.03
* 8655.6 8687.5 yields 28.75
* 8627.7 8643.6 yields 27.99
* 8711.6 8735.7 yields 26.82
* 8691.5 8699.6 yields 26.87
